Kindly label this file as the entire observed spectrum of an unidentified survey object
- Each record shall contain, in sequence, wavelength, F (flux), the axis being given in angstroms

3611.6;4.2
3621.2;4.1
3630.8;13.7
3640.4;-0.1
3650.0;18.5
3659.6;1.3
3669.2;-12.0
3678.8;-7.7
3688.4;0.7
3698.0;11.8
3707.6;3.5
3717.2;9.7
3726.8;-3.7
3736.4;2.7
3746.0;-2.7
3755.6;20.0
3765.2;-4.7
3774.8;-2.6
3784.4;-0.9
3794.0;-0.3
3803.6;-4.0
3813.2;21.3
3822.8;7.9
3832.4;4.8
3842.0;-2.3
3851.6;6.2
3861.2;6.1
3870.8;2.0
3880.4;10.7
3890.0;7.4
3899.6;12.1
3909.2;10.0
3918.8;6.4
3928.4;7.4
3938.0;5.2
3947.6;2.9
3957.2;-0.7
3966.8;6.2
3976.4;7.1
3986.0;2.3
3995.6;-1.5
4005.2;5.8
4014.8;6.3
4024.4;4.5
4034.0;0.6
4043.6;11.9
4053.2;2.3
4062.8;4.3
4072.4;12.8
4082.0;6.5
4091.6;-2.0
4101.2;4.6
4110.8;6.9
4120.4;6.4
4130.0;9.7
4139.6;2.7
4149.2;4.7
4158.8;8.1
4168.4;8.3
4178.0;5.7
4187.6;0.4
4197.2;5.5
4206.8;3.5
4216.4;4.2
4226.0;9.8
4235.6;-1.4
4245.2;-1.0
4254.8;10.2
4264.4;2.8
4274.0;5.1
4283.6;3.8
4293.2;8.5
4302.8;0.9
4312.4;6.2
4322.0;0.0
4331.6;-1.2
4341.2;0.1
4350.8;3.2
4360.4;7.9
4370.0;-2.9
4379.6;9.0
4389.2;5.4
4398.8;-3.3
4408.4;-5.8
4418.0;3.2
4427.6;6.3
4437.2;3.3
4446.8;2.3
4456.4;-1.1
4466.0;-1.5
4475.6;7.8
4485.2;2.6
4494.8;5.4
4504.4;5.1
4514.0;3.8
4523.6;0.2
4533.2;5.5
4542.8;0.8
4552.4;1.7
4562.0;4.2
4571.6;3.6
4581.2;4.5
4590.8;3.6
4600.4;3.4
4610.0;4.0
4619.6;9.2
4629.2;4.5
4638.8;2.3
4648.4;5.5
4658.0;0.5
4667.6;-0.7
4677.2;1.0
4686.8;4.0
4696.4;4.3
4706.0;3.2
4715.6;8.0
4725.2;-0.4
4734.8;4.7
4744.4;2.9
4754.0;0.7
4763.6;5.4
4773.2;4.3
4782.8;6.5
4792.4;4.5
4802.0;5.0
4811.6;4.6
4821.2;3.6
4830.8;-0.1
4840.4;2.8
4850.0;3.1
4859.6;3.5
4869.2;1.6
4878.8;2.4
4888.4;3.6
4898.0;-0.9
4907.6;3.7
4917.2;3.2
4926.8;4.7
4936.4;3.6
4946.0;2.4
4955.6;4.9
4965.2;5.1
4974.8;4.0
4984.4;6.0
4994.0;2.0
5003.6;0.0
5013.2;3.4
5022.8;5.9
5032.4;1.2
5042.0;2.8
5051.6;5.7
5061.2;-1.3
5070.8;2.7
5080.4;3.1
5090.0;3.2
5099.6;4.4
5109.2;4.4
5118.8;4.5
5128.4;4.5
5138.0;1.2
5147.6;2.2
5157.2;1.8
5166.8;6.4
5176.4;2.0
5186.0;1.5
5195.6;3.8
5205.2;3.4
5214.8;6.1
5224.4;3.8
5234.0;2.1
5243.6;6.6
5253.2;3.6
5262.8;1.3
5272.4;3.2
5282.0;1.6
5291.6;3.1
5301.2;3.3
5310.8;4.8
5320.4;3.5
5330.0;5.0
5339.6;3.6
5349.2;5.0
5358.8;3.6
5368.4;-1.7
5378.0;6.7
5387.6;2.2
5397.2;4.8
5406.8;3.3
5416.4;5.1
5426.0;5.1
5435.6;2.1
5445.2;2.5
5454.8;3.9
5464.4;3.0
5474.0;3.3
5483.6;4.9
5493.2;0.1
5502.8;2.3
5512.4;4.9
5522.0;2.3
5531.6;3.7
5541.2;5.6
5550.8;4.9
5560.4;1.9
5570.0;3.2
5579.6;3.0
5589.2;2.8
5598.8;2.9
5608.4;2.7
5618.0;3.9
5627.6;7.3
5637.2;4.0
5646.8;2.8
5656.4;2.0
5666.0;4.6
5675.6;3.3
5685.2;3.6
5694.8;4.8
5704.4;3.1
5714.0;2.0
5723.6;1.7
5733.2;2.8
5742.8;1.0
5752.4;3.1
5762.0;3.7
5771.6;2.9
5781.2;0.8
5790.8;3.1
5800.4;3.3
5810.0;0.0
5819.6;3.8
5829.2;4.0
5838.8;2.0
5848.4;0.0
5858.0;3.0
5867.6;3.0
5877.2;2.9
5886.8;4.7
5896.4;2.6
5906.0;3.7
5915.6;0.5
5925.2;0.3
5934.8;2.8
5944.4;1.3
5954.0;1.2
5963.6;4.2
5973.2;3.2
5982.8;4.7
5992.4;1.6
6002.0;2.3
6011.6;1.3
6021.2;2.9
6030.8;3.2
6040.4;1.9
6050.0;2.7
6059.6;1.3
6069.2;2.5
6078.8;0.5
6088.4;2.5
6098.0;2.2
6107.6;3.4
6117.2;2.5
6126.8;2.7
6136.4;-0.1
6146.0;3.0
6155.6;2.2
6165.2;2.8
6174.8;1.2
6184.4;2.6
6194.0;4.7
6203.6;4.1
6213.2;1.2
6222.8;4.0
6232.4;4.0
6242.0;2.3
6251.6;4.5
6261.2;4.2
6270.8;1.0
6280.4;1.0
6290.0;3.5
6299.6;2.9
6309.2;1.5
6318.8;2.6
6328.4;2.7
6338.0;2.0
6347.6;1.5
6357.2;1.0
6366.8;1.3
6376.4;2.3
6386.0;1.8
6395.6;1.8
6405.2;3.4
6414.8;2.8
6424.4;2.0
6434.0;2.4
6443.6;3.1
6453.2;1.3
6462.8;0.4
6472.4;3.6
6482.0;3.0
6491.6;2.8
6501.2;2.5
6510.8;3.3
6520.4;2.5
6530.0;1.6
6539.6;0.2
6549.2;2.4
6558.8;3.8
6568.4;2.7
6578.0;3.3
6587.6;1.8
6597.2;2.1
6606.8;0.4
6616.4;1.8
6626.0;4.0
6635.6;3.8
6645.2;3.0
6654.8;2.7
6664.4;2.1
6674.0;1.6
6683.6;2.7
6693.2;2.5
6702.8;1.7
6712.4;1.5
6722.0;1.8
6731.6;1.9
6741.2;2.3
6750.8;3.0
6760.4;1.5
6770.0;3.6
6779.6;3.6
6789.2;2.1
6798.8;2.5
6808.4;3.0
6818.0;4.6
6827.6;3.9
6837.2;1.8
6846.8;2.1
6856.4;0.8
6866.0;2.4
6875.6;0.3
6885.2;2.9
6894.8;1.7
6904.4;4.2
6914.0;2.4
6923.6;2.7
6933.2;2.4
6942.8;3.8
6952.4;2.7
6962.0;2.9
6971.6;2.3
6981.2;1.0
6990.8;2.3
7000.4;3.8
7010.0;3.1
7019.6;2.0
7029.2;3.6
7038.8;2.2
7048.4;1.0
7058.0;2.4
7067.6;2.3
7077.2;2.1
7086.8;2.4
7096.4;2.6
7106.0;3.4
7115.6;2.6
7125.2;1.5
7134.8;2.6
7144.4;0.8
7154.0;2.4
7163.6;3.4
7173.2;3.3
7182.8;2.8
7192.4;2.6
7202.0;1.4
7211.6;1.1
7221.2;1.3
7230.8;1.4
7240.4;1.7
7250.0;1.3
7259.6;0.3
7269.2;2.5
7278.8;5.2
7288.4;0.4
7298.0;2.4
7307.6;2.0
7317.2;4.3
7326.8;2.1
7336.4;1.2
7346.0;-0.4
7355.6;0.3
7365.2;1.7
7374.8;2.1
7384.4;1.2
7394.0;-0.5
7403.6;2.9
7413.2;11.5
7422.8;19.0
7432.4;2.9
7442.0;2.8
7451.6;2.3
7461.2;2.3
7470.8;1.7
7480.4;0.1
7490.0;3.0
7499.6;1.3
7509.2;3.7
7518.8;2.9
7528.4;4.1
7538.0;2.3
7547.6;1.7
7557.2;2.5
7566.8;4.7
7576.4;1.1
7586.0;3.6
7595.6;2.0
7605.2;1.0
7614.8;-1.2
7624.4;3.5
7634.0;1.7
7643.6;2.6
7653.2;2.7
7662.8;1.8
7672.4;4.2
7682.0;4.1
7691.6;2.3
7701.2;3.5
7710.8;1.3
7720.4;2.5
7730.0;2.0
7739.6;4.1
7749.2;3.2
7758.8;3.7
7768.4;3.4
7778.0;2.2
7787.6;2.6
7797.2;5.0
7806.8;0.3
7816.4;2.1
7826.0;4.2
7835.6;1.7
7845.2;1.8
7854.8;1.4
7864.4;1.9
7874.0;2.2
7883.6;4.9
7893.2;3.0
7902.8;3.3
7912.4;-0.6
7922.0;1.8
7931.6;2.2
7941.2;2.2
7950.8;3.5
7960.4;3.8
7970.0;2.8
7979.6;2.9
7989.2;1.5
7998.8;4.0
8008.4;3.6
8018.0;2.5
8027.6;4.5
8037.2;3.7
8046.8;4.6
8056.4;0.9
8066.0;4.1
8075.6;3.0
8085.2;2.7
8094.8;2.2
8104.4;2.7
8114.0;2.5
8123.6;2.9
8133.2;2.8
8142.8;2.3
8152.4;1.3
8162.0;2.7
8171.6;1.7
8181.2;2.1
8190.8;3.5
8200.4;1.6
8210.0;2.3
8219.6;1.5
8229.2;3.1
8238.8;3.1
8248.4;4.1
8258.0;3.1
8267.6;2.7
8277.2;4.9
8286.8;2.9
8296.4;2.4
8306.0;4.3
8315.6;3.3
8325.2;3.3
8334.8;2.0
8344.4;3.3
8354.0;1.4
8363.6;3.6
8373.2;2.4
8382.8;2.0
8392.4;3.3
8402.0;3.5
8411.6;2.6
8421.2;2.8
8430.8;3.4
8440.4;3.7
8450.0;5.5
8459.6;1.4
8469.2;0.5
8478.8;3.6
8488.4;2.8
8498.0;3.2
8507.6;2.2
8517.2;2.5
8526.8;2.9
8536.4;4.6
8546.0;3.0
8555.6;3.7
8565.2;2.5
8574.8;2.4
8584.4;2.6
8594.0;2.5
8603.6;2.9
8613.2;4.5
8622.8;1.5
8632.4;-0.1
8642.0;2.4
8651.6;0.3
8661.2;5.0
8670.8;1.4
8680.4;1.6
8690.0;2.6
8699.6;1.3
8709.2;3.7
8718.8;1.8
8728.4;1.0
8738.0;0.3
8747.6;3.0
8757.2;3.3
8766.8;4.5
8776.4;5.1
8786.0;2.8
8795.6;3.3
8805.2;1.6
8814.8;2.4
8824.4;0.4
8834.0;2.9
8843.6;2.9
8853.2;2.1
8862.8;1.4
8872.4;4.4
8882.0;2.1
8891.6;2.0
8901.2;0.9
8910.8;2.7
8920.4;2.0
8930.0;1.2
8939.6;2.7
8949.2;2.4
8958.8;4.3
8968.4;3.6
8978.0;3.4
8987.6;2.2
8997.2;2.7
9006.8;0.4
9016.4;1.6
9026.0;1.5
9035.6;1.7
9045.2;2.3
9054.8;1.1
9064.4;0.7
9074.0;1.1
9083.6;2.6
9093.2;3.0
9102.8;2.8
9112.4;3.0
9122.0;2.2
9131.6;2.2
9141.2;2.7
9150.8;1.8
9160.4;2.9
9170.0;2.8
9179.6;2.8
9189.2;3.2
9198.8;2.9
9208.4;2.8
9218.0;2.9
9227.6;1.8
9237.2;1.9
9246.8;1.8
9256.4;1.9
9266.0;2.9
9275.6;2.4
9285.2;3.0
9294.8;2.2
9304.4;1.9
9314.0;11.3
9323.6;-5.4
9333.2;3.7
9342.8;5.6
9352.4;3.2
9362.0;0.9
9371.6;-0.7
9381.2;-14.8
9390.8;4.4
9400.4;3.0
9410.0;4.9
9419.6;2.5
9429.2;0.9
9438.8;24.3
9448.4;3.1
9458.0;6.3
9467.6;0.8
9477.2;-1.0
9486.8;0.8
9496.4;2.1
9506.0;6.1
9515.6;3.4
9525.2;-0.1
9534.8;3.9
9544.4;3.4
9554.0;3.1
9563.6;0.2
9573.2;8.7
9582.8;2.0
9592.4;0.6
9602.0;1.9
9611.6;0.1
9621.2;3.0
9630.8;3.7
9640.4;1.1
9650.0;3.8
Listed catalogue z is 0.99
